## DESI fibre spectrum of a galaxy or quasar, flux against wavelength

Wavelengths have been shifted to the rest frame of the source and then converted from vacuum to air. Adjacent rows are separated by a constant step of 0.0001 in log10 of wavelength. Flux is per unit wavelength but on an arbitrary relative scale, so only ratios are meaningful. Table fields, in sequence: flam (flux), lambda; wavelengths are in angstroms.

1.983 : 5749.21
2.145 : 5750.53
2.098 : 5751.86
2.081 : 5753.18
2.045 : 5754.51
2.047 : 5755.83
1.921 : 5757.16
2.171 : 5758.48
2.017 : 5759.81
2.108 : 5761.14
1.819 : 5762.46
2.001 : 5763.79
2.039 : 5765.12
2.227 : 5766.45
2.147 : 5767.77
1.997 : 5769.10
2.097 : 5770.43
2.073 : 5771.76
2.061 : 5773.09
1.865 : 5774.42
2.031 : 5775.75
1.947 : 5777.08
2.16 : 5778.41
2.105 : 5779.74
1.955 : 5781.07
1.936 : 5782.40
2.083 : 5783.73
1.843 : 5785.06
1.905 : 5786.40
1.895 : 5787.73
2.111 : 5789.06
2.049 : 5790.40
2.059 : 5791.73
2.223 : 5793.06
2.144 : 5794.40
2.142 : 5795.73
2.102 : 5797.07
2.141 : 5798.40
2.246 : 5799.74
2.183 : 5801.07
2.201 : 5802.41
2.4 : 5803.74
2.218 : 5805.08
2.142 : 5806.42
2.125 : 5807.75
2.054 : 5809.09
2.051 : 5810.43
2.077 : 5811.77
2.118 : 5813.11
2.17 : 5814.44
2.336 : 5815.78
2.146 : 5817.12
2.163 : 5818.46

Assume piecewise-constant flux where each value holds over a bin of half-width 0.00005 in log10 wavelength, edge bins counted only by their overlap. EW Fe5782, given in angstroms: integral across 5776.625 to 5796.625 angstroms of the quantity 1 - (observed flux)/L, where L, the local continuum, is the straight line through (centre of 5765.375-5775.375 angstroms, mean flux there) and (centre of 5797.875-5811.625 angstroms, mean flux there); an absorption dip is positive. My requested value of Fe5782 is 0.7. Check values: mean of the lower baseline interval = 2.06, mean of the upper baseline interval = 2.17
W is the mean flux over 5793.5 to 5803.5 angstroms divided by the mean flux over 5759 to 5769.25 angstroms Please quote 1.1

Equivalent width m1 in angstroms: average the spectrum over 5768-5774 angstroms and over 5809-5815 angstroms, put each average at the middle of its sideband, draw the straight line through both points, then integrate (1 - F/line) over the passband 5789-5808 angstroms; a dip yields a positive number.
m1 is -0.8 angstroms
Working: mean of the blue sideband 2.05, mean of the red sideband 2.1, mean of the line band 2.17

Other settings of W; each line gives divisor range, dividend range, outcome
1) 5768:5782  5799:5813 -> 1.07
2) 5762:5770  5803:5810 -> 1.07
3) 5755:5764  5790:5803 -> 1.07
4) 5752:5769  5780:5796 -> 0.99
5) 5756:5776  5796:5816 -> 1.06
